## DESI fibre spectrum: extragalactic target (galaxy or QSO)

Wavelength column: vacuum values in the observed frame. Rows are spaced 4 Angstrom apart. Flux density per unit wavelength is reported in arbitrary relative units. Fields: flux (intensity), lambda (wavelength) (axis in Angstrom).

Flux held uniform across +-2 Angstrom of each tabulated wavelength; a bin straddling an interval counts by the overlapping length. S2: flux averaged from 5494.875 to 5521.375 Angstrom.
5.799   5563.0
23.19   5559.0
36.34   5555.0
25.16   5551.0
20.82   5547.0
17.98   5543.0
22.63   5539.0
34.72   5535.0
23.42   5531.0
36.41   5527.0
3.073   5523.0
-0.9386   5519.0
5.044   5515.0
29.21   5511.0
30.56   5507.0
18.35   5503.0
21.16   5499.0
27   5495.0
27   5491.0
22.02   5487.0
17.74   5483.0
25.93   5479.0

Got 17.8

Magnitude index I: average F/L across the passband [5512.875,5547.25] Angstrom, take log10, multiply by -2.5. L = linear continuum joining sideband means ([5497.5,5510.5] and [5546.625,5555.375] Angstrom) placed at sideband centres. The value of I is 0.40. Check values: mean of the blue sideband 24.1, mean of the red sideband 27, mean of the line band 18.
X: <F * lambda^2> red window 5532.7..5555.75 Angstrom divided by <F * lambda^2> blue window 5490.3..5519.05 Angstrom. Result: 1.26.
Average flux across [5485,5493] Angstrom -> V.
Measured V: 24.5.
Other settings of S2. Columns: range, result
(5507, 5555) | 20.9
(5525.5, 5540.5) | 29.3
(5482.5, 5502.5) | 23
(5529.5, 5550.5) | 24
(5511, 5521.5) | 7.27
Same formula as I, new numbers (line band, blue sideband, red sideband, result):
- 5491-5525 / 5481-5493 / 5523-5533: 0.32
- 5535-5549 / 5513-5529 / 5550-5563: -0.20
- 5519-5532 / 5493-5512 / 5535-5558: 0.40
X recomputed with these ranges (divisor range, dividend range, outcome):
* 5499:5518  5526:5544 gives 1.39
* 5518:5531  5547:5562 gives 1.67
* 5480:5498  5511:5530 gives 0.58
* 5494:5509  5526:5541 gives 1.21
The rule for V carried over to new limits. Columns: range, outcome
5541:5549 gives 19.4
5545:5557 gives 27.4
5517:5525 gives 1.07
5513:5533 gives 13.4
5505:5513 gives 29.9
